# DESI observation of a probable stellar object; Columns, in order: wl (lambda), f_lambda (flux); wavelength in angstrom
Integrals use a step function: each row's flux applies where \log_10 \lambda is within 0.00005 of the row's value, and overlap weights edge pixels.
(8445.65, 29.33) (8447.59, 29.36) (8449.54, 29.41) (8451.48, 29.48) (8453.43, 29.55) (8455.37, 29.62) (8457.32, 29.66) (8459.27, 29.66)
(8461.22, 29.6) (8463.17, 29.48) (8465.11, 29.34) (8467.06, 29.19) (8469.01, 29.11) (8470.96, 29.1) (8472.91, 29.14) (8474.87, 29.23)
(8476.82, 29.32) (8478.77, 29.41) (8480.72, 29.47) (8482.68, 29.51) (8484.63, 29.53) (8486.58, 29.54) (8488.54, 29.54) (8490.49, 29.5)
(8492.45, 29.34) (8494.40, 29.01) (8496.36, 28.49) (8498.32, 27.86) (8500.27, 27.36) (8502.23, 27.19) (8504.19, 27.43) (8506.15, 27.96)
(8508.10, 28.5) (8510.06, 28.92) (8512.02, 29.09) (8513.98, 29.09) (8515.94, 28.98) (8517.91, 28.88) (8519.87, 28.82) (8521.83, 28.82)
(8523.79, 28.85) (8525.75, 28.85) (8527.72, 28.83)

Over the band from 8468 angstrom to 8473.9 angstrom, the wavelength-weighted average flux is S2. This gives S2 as 29.1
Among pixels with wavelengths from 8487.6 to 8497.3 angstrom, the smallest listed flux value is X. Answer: 28.49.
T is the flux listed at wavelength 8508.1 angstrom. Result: 28.5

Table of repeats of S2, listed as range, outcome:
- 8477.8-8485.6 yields 29.5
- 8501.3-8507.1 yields 27.5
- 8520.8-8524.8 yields 28.9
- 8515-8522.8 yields 28.9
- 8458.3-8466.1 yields 29.5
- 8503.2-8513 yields 28.4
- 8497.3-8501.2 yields 27.6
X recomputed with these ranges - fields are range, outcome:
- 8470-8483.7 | 29.1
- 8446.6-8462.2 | 29.36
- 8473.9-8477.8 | 29.23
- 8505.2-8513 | 27.96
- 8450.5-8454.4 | 29.48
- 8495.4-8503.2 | 27.19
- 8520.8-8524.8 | 28.82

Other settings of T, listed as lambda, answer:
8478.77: 29.41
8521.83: 28.82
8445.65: 29.33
